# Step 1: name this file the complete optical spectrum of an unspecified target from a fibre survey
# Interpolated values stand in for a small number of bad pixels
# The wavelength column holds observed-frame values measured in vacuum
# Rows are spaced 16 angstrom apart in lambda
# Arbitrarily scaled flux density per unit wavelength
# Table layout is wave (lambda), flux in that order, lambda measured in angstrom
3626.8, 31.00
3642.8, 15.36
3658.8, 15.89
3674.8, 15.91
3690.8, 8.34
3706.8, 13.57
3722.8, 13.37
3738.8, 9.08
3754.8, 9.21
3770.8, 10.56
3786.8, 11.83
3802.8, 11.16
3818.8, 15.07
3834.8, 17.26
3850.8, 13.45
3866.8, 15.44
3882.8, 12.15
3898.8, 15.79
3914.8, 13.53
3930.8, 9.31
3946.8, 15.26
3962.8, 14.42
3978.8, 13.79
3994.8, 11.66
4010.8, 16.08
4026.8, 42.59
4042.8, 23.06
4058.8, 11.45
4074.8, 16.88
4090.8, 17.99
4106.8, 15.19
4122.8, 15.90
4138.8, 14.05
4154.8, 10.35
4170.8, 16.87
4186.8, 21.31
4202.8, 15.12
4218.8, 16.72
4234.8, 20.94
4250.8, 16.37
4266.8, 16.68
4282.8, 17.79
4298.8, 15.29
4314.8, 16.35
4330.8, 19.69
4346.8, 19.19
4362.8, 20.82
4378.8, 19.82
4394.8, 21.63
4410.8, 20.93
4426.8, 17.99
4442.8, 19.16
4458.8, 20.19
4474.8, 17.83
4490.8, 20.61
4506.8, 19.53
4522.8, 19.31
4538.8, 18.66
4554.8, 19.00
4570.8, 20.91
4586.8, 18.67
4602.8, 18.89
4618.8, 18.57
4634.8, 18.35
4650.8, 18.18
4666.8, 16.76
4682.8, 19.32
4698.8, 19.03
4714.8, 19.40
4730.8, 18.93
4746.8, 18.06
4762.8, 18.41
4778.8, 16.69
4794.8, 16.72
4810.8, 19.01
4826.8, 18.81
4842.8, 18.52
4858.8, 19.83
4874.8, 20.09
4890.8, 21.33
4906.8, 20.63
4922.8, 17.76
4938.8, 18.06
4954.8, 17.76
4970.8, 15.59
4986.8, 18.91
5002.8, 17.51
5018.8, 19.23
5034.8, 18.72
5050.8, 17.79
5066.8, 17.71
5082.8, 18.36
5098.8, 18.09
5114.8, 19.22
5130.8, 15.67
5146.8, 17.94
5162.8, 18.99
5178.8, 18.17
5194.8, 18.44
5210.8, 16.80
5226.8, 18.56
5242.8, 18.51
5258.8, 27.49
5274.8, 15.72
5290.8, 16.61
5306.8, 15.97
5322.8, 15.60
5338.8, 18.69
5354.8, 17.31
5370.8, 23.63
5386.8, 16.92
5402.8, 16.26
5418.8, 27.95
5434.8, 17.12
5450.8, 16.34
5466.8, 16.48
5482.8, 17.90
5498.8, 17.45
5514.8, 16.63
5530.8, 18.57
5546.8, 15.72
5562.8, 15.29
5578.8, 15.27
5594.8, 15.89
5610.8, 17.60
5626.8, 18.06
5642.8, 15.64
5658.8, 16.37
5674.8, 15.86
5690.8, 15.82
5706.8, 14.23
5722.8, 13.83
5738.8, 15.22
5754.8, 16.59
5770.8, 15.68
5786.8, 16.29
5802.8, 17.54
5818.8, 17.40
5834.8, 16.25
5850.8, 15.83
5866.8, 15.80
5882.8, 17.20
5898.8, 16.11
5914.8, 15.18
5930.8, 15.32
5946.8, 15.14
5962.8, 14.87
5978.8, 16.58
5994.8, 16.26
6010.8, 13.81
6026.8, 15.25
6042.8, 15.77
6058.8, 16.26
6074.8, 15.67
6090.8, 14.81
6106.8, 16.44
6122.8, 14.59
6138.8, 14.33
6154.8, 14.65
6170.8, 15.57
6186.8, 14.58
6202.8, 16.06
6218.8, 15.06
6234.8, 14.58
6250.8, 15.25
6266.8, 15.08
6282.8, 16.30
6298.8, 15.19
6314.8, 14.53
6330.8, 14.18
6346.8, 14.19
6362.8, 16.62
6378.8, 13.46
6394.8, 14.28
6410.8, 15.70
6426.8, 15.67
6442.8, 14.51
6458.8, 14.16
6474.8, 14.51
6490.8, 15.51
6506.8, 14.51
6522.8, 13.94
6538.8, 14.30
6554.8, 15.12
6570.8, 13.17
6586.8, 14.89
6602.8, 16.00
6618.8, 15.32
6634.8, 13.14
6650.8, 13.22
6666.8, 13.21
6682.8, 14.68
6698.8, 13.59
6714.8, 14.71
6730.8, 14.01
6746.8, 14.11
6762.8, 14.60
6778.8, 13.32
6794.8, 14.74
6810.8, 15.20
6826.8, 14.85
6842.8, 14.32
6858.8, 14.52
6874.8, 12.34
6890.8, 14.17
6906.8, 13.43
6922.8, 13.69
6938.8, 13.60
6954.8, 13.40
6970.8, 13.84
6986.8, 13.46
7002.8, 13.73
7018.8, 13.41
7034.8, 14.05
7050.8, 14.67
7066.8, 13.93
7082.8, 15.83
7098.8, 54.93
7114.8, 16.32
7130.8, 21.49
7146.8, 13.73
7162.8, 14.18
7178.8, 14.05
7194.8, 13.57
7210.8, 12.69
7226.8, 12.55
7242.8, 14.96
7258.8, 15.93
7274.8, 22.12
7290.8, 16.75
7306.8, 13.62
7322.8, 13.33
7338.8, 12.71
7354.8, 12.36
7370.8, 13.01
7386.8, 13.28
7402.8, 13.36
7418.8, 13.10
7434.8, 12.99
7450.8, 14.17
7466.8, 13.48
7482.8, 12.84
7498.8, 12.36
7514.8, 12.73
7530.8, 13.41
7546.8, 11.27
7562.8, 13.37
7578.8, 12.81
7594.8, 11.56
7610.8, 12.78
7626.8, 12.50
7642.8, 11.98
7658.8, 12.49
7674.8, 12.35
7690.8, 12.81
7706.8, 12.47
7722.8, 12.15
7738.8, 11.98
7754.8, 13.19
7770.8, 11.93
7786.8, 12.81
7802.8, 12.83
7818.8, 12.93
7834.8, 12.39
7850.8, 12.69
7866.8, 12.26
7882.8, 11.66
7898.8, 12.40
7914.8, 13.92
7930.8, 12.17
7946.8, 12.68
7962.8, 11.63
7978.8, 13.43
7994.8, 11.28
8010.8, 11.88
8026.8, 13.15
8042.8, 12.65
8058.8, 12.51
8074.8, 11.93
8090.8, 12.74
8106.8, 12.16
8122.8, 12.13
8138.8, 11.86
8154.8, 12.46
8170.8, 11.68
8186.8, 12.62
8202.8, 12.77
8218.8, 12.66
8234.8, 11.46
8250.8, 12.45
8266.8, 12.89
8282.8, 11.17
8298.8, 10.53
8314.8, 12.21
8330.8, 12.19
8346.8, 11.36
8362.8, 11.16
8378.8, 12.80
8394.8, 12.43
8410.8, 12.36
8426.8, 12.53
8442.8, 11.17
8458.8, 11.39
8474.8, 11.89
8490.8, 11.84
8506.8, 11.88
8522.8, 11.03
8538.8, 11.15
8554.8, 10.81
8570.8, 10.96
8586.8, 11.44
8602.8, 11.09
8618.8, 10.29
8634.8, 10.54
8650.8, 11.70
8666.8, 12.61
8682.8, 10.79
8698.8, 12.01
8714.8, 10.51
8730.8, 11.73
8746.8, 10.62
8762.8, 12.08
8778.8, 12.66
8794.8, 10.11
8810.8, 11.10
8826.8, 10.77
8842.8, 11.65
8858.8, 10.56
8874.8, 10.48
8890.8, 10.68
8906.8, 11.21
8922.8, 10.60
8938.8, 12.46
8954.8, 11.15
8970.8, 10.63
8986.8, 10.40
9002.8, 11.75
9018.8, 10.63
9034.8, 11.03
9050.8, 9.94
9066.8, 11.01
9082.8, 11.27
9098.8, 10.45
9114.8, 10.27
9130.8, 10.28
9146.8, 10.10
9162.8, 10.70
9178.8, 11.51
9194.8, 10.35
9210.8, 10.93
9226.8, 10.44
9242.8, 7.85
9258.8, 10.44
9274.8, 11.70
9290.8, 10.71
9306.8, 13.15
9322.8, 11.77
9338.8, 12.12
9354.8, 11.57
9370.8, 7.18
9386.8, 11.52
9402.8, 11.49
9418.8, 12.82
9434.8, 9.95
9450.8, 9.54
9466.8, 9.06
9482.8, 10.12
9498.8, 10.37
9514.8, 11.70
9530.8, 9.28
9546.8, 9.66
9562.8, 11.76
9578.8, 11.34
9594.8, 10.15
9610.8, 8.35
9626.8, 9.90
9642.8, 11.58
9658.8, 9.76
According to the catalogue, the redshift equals 0.082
